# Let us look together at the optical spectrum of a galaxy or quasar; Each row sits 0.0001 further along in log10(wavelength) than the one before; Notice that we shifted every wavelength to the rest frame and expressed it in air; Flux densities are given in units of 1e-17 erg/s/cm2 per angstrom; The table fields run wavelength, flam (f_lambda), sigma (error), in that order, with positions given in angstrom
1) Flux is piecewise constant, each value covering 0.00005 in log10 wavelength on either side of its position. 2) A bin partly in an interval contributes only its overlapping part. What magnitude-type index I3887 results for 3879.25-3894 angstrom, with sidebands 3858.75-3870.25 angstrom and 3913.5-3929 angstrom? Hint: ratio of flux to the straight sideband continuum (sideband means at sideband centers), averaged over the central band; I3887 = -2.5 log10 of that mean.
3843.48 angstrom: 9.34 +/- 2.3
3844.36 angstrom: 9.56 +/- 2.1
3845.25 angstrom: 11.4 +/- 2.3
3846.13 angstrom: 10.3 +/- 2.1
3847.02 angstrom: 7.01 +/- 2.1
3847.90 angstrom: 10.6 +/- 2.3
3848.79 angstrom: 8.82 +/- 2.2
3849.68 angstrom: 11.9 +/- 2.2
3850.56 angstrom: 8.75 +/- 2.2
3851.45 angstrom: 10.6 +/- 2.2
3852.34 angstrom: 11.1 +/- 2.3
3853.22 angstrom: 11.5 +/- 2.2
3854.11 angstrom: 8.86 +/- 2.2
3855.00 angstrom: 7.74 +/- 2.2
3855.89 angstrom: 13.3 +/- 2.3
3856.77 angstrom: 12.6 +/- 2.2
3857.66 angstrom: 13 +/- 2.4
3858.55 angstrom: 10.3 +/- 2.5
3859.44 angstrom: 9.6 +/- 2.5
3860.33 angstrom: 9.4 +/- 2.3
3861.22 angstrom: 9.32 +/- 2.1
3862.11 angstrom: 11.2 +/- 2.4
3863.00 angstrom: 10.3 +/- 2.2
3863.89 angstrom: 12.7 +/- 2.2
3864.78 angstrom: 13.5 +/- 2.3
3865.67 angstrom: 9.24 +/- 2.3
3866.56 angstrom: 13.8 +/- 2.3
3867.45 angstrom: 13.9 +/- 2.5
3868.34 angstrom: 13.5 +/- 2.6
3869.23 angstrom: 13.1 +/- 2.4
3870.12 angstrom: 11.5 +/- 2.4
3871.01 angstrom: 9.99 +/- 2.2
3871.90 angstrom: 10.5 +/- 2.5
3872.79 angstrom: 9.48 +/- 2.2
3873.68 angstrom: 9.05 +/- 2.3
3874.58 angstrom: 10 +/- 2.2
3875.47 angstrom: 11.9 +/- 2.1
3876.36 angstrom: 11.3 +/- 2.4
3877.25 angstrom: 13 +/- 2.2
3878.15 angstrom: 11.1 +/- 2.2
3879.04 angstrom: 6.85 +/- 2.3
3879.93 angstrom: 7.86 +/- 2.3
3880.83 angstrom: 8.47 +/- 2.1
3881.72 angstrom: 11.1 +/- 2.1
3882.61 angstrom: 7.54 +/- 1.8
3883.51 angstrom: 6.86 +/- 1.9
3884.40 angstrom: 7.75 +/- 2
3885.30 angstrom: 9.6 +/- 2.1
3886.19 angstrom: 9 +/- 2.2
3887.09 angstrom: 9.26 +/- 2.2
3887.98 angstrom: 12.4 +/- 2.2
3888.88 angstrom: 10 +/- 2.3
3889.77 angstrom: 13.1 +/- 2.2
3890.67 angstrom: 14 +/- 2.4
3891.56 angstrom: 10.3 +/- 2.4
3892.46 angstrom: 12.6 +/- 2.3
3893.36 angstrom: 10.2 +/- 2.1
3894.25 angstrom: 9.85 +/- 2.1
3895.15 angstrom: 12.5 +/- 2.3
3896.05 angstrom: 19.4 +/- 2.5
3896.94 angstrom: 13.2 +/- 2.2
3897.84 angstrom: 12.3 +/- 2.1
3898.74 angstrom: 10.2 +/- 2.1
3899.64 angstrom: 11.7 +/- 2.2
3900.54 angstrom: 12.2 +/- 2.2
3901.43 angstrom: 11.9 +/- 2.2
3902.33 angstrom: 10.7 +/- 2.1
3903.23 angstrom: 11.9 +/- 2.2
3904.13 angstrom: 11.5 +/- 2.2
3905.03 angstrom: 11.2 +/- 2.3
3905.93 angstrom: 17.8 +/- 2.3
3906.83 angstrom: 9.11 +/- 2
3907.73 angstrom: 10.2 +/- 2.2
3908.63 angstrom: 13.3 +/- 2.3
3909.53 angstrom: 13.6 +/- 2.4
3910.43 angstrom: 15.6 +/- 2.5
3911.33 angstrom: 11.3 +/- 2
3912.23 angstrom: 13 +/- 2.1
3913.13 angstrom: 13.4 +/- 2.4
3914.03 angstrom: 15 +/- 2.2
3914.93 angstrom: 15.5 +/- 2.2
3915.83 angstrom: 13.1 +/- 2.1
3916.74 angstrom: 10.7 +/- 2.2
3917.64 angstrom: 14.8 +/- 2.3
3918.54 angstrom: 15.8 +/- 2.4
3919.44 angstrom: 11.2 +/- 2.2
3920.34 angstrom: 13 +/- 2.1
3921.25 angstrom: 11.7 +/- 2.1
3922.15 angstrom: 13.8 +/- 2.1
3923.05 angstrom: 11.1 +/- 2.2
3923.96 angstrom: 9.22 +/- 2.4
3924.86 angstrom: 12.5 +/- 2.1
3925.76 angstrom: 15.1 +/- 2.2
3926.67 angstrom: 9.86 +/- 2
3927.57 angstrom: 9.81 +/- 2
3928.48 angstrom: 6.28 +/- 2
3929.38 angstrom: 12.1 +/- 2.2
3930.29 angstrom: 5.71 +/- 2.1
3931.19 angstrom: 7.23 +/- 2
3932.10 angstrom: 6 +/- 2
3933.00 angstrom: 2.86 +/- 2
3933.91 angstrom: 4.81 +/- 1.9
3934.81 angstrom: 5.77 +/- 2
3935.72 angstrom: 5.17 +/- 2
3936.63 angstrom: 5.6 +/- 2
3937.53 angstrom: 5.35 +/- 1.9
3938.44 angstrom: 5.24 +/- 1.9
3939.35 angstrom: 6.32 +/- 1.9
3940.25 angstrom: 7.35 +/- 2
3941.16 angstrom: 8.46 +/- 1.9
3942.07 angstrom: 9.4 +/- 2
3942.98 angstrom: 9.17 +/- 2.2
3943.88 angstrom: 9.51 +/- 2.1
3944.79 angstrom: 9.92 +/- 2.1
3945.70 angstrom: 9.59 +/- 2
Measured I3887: 0.19 mag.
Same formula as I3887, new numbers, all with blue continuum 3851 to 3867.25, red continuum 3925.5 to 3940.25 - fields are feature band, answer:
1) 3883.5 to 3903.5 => -0.25 mag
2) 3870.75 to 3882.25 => 0.01 mag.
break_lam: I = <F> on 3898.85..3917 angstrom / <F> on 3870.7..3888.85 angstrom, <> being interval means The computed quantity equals 1.3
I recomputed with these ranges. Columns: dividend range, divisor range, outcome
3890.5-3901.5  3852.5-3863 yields 1.16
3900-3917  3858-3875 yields 1.15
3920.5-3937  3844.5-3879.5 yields 0.80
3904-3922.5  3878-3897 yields 1.24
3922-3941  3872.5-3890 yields 0.81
